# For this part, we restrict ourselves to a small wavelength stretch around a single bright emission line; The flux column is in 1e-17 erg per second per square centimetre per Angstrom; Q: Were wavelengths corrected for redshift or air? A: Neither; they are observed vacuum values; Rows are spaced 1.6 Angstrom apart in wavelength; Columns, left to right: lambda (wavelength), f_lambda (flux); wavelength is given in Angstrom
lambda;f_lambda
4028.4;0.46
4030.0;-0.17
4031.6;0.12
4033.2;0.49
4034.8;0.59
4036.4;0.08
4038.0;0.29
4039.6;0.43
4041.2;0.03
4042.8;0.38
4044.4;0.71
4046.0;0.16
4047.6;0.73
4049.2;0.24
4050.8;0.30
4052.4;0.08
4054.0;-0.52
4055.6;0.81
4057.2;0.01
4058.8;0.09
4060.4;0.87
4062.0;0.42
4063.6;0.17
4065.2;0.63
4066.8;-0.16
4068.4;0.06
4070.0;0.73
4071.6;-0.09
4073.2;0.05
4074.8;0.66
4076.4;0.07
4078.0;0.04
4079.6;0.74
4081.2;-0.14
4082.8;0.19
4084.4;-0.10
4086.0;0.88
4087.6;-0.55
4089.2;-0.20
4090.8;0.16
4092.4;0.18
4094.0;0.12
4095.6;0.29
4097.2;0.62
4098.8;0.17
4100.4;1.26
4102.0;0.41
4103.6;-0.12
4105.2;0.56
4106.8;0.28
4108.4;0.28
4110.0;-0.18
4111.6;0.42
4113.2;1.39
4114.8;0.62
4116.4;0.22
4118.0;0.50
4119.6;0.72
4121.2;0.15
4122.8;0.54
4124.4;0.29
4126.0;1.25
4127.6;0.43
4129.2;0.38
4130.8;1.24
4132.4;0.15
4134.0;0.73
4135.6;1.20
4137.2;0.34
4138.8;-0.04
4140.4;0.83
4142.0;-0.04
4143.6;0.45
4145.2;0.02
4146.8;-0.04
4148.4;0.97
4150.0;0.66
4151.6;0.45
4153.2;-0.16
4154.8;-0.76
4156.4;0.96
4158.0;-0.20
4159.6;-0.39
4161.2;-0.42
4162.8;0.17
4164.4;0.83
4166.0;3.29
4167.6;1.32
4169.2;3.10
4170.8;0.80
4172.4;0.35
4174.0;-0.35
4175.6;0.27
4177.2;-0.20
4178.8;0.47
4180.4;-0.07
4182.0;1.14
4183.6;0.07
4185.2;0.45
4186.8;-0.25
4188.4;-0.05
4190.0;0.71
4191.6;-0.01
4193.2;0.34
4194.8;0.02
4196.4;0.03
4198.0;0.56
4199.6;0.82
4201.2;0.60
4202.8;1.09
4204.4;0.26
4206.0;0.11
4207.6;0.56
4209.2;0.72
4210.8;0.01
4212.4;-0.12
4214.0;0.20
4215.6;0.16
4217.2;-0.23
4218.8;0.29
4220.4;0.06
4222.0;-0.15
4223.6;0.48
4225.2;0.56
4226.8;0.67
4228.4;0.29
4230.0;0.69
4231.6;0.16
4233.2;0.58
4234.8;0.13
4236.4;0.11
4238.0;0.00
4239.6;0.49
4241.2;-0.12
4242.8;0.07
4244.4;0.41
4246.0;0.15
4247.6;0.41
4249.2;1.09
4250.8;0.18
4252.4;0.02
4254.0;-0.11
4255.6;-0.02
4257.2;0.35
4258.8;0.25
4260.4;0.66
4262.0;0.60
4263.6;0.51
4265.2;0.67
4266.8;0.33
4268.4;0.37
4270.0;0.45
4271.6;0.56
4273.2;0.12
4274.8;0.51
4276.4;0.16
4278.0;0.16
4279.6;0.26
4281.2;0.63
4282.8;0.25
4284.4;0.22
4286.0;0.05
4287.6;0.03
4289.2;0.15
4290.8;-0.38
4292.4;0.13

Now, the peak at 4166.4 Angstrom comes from [O II] 3727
